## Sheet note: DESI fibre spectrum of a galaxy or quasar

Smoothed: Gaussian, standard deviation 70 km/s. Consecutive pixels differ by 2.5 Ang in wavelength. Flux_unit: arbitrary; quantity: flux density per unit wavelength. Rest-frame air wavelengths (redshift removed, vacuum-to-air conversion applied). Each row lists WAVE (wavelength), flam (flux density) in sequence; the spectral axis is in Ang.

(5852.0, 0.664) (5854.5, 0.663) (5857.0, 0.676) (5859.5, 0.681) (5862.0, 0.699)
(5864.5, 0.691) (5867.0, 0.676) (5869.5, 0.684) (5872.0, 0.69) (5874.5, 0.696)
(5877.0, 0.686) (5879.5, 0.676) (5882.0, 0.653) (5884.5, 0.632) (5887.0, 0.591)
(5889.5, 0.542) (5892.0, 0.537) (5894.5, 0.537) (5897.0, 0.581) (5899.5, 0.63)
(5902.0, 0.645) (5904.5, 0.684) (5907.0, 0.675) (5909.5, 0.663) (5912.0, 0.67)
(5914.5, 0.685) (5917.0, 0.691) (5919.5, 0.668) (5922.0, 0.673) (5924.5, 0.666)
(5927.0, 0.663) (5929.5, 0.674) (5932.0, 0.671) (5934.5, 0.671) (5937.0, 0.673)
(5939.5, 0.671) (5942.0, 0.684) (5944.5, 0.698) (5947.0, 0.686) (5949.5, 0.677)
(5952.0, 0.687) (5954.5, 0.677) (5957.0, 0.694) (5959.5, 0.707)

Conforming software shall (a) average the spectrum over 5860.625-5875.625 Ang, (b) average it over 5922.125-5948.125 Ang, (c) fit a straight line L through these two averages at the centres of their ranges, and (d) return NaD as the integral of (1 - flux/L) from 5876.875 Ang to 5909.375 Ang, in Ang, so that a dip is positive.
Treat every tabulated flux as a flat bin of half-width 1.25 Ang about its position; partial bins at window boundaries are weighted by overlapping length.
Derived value 3.0 Ang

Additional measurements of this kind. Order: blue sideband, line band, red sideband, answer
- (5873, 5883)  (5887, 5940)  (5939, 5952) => 2.9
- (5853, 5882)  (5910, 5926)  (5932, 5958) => 0.2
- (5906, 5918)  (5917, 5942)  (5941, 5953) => 0.4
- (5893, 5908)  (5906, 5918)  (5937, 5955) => -0.7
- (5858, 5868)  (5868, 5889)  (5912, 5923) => 0.8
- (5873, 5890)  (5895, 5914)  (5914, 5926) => 0.5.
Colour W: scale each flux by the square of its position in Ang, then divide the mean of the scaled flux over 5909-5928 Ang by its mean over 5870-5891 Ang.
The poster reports 1.06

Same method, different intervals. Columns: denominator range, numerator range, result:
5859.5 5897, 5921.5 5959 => 1.08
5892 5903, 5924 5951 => 1.16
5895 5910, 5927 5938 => 1.06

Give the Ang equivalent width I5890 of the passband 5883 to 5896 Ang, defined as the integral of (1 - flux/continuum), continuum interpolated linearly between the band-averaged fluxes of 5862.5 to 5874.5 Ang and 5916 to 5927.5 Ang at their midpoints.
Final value 2.13 Ang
